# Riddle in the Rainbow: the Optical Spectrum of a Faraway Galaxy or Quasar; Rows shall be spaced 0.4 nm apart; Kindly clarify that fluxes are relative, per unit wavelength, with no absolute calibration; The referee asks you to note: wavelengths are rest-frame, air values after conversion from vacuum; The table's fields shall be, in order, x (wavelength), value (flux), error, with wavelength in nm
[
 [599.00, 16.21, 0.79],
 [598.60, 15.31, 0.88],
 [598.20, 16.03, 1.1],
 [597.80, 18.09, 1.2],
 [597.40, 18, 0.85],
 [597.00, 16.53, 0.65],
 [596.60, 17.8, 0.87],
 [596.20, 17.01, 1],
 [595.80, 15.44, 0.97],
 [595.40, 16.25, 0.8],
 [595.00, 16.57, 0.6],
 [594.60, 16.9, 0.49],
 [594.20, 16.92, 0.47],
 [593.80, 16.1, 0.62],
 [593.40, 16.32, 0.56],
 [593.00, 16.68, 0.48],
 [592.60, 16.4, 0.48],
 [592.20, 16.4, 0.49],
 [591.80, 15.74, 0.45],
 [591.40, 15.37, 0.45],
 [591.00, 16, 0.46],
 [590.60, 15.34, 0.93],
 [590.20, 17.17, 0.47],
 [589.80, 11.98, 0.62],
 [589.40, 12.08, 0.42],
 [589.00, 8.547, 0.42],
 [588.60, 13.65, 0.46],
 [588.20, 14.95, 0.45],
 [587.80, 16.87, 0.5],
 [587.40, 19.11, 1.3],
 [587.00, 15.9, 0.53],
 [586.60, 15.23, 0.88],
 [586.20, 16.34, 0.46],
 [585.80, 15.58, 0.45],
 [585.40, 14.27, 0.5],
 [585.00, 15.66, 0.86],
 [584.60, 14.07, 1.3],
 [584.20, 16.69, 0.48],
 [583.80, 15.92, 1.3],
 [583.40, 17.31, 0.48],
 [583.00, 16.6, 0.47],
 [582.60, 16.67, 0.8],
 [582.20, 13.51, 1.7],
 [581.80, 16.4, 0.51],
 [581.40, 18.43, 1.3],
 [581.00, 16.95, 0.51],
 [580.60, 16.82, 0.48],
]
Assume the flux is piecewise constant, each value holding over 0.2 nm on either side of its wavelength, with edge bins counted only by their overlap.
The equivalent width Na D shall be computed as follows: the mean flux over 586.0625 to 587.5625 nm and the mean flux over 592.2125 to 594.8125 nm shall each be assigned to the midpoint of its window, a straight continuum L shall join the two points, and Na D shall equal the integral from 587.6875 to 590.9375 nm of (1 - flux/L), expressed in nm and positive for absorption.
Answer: 0.54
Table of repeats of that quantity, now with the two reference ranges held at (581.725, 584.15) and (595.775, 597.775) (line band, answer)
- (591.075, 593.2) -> 0.09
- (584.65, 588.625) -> 0.15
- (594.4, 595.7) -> 0.04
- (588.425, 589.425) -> 0.32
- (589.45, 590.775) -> 0.17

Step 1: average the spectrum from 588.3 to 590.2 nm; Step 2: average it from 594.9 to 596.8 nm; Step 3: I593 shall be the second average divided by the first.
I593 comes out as 1.3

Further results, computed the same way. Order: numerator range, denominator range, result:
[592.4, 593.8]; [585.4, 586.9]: 1.06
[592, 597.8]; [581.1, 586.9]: 1.05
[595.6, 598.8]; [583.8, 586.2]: 1.09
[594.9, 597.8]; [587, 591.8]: 1.15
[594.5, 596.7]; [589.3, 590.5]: 1.18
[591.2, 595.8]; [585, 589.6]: 1.10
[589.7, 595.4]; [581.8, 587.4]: 1.02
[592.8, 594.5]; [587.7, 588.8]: 1.10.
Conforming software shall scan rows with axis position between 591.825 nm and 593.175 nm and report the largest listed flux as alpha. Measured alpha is 16.68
